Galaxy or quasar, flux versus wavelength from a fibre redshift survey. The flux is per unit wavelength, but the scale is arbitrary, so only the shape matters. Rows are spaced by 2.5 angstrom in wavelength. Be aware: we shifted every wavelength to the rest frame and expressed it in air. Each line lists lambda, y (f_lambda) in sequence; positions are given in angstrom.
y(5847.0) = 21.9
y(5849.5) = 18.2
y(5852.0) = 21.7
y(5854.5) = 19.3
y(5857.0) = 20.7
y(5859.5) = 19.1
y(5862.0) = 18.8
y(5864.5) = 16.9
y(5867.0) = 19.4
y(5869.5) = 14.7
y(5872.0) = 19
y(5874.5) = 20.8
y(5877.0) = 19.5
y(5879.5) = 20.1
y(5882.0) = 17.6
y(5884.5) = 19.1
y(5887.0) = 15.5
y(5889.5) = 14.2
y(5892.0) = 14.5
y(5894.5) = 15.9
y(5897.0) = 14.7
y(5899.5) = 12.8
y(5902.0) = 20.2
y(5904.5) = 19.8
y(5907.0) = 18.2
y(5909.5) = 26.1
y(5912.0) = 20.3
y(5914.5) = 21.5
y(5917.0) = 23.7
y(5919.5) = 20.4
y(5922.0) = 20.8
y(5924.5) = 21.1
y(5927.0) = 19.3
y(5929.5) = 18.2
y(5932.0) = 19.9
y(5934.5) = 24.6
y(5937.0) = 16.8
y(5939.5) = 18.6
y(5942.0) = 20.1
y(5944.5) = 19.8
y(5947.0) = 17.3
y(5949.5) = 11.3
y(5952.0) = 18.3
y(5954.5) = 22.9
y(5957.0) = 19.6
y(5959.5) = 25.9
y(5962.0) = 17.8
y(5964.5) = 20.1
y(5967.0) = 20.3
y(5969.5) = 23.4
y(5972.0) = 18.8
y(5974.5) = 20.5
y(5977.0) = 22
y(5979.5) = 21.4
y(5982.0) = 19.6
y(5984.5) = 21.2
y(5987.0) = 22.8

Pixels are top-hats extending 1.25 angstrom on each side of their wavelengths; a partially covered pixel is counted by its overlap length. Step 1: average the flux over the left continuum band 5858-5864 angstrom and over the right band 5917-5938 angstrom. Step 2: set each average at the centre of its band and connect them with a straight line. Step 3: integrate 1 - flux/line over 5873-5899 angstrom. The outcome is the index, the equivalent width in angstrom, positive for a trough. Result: 3.1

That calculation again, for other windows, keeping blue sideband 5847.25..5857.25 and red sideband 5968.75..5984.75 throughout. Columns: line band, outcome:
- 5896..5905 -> 1.64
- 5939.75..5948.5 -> 0.80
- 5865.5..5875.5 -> 0.91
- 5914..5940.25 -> 0.16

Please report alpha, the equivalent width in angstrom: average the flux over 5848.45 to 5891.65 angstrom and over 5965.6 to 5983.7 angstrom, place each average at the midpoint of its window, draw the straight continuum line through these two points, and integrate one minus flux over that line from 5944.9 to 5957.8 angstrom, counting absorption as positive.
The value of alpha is 1.5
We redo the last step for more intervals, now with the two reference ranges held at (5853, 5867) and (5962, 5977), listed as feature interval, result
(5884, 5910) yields 3.3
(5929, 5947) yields 0.4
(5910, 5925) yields -1.3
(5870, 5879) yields -0.1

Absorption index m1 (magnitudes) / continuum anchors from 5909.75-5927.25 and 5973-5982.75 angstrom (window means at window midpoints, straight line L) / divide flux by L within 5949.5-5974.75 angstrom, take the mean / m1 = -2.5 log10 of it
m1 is 0.038 mag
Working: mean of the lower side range 21.4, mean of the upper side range 20.9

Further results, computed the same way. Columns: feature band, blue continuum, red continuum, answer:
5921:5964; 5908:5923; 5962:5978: 0.095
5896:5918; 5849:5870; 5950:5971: 0.002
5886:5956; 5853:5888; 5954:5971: 0.073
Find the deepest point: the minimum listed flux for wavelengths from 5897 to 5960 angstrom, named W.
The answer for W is 11.3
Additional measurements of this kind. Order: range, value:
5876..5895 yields 14.2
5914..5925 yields 20.4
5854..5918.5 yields 12.8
